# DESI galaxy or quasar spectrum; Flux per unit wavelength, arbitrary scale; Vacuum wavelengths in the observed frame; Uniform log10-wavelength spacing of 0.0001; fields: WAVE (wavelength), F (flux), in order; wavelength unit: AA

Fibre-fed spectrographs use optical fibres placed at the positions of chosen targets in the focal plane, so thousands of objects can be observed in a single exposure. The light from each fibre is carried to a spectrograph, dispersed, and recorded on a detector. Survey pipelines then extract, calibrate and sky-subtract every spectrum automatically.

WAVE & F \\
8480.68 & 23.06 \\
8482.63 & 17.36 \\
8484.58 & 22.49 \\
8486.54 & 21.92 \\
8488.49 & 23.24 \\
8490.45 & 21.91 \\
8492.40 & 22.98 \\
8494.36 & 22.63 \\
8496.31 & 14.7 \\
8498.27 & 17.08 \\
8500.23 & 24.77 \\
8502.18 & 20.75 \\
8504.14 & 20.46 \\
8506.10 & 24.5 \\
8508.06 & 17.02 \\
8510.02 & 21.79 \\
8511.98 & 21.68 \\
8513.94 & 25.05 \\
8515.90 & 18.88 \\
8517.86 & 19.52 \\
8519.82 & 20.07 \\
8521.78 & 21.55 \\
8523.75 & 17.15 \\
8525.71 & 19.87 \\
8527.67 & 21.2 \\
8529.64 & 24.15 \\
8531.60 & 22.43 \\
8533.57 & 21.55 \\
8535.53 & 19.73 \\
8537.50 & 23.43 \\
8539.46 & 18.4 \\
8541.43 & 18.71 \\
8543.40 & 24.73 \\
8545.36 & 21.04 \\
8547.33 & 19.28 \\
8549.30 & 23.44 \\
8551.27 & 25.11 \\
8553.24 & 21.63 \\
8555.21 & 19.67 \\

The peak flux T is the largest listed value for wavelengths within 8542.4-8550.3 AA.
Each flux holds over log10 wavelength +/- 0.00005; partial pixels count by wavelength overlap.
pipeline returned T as 24.73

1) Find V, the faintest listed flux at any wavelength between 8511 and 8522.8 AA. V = 18.88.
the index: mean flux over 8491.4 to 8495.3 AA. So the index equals 22.8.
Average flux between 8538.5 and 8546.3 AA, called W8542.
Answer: 20.7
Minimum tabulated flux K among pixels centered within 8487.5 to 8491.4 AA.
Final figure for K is 21.91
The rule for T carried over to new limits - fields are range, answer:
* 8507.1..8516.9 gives 25.05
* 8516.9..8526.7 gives 21.55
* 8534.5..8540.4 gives 23.43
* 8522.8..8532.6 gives 24.15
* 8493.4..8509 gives 24.77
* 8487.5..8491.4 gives 23.24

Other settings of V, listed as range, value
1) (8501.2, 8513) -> 17.02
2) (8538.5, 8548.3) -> 18.4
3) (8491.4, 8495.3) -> 22.63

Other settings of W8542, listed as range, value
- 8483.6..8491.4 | 22.4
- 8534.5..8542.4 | 20.1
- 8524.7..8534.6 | 21.8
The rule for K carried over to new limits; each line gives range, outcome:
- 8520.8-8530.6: 17.15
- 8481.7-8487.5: 17.36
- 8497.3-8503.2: 17.08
